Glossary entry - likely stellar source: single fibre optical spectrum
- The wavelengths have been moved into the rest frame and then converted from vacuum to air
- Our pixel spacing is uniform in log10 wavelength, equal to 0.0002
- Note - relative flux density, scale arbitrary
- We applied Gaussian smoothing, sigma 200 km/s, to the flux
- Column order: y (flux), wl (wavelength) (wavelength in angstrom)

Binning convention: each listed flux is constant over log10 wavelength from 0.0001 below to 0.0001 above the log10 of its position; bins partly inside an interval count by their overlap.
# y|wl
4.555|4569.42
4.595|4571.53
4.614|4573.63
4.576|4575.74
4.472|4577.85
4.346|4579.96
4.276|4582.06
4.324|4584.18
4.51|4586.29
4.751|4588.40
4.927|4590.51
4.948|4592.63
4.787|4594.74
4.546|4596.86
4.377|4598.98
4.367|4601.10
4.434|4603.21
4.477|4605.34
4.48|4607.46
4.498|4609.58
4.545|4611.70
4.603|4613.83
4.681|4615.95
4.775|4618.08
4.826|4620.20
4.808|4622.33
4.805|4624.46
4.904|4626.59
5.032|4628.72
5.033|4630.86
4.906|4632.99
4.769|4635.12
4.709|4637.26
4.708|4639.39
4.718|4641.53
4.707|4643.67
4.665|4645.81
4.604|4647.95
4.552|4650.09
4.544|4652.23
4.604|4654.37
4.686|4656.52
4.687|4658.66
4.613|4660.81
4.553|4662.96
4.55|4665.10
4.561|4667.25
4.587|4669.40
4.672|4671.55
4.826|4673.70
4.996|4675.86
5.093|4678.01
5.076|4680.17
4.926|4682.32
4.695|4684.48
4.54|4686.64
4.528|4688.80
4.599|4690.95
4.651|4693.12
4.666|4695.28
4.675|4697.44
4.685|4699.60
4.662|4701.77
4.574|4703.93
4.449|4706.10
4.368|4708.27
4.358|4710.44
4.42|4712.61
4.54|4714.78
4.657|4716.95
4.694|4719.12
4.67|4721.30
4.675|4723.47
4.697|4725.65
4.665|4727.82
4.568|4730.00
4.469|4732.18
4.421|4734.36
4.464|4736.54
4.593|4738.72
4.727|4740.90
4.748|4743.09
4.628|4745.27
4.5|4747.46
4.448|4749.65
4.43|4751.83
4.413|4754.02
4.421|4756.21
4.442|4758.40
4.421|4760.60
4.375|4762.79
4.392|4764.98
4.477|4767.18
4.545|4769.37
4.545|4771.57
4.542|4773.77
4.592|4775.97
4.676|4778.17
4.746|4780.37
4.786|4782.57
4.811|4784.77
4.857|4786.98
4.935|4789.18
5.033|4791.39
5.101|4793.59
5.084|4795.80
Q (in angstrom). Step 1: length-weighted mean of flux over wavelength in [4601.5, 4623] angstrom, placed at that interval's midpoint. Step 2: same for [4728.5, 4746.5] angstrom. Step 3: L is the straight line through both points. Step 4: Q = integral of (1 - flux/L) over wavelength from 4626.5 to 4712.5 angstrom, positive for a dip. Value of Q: -1.8 angstrom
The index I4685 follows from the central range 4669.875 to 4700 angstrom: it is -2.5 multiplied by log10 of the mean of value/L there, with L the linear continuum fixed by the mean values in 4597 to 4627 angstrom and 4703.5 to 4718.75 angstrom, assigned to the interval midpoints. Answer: -0.06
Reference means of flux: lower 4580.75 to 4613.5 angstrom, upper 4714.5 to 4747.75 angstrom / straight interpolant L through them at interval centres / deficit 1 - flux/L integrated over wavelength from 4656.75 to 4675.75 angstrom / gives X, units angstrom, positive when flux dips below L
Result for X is -0.3 angstrom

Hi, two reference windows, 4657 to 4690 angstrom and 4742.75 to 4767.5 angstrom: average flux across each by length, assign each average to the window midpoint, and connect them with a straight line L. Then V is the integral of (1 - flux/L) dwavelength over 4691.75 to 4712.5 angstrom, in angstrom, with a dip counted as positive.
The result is 0.34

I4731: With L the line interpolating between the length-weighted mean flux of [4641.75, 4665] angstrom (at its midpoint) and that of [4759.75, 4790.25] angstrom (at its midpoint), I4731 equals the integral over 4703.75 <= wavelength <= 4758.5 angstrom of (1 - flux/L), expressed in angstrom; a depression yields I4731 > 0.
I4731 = 1.0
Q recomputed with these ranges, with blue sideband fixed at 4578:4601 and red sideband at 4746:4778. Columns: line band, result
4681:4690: -0.33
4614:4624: -0.46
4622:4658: -1.66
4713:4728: -0.50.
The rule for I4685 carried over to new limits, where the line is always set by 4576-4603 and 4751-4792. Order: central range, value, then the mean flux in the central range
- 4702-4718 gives 0.02 mag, 4.49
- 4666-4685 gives -0.06 mag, 4.83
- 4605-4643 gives -0.04 mag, 4.74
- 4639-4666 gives -0.01 mag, 4.63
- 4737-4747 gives -0.01 mag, 4.65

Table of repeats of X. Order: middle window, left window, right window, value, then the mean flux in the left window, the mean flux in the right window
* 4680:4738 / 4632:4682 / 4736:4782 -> 0.3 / 4.72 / 4.53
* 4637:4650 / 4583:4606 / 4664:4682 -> 0.1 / 4.58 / 4.8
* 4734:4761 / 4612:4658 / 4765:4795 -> 1.2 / 4.74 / 4.73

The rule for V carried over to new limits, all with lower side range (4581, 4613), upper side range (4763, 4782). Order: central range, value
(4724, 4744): -0.2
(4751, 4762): 0.3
